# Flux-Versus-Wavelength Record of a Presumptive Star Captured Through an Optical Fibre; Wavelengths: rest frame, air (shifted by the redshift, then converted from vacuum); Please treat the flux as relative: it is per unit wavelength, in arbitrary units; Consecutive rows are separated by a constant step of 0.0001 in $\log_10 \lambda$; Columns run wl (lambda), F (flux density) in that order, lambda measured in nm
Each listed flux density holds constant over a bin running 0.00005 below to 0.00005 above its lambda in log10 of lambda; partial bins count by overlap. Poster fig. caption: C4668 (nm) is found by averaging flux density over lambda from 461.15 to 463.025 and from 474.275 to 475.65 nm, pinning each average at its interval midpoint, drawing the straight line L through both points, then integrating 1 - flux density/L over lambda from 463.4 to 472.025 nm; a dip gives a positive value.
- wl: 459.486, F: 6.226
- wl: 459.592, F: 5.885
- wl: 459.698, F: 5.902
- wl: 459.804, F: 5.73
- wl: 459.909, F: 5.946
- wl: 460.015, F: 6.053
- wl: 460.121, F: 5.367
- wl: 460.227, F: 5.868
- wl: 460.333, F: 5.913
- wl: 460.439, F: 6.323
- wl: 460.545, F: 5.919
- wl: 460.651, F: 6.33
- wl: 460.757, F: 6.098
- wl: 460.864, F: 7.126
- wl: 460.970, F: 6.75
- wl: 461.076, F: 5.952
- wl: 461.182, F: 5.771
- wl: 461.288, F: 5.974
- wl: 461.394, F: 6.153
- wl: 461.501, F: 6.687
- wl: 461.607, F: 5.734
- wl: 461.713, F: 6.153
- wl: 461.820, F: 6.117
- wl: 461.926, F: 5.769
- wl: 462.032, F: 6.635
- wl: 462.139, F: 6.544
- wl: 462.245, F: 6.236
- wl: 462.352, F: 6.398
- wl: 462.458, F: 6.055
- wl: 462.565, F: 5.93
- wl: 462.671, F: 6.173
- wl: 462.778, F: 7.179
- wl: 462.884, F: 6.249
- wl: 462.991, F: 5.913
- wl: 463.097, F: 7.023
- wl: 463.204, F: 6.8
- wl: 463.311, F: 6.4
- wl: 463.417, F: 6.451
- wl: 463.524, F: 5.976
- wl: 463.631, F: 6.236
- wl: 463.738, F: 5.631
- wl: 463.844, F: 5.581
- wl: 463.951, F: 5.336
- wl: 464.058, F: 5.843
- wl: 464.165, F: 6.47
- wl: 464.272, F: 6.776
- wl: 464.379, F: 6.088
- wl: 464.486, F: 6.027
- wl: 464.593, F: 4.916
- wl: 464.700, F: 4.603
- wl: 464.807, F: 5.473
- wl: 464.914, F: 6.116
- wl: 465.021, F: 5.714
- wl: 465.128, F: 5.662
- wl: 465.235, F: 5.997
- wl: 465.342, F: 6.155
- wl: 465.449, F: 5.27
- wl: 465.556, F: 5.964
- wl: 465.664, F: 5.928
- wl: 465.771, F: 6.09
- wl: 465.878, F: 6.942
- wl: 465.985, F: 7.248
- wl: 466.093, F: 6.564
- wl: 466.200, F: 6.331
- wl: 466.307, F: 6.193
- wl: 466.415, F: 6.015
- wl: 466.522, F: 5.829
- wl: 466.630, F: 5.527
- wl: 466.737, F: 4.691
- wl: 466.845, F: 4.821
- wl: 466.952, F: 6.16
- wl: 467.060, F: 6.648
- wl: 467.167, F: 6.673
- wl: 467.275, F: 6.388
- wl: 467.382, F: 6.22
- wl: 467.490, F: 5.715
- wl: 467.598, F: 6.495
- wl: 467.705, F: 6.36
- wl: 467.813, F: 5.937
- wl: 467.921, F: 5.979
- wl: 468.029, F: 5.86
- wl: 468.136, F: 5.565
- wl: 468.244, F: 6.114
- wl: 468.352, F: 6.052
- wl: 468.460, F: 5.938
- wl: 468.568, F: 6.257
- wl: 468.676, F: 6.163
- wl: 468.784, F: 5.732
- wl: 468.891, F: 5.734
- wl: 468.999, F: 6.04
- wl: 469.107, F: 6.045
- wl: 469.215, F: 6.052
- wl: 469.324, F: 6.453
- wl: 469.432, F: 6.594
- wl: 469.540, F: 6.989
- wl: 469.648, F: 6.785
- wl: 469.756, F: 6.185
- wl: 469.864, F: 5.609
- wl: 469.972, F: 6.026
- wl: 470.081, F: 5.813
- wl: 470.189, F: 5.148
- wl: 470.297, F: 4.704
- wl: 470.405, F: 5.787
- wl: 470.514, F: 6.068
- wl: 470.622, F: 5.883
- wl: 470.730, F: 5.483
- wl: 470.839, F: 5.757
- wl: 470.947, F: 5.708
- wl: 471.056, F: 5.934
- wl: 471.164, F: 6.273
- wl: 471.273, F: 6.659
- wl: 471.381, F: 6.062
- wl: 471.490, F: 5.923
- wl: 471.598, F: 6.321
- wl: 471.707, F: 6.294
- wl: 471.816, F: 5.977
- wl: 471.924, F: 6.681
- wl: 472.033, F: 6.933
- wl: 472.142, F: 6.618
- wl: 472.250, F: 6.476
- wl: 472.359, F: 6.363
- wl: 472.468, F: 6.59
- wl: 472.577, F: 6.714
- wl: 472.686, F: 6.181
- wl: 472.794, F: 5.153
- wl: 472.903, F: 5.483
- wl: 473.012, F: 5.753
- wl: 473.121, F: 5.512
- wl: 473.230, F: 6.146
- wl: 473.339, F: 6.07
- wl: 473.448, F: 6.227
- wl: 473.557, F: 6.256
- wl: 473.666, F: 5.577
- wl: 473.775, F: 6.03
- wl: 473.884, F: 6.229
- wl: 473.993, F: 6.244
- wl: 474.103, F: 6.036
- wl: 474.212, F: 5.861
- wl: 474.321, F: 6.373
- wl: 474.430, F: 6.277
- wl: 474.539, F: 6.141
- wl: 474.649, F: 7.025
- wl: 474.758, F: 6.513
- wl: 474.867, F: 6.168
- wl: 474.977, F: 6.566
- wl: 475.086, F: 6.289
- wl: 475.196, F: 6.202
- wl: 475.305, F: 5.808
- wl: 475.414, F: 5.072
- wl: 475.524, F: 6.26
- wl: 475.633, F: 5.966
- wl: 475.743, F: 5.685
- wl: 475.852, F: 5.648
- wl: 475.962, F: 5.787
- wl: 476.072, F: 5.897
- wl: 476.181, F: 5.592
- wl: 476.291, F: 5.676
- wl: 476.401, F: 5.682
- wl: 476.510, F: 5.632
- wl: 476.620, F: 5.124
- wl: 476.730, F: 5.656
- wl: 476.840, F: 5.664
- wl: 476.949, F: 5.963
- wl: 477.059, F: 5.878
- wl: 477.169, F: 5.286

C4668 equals 0.294 nm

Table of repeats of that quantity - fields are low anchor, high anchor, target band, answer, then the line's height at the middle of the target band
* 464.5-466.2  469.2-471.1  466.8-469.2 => -0.045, 5.93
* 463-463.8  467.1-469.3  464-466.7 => 0.106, 6.23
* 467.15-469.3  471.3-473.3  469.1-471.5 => 0.049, 6.12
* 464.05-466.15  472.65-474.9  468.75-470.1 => -0.033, 6.03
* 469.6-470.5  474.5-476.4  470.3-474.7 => -0.178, 5.87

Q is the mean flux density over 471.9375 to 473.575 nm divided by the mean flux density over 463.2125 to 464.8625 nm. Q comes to 1.05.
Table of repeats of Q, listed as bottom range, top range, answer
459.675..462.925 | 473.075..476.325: 0.98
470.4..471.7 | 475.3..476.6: 0.95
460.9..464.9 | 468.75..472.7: 1.00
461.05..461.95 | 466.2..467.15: 0.96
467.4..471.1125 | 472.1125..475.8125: 1.02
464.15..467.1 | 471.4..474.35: 1.04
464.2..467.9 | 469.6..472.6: 1.02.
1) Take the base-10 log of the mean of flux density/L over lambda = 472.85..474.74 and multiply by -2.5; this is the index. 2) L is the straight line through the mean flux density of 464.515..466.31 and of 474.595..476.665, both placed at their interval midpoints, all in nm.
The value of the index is -0.03 mag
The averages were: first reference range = 5.95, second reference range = 5.93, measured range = 6.08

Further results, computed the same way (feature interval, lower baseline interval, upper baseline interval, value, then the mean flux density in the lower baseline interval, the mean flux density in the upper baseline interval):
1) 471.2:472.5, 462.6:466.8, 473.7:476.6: -0.07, 6.03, 6.01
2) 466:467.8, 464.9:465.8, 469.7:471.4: -0.04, 5.86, 5.82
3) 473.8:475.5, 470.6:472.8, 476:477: -0.06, 6.22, 5.66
